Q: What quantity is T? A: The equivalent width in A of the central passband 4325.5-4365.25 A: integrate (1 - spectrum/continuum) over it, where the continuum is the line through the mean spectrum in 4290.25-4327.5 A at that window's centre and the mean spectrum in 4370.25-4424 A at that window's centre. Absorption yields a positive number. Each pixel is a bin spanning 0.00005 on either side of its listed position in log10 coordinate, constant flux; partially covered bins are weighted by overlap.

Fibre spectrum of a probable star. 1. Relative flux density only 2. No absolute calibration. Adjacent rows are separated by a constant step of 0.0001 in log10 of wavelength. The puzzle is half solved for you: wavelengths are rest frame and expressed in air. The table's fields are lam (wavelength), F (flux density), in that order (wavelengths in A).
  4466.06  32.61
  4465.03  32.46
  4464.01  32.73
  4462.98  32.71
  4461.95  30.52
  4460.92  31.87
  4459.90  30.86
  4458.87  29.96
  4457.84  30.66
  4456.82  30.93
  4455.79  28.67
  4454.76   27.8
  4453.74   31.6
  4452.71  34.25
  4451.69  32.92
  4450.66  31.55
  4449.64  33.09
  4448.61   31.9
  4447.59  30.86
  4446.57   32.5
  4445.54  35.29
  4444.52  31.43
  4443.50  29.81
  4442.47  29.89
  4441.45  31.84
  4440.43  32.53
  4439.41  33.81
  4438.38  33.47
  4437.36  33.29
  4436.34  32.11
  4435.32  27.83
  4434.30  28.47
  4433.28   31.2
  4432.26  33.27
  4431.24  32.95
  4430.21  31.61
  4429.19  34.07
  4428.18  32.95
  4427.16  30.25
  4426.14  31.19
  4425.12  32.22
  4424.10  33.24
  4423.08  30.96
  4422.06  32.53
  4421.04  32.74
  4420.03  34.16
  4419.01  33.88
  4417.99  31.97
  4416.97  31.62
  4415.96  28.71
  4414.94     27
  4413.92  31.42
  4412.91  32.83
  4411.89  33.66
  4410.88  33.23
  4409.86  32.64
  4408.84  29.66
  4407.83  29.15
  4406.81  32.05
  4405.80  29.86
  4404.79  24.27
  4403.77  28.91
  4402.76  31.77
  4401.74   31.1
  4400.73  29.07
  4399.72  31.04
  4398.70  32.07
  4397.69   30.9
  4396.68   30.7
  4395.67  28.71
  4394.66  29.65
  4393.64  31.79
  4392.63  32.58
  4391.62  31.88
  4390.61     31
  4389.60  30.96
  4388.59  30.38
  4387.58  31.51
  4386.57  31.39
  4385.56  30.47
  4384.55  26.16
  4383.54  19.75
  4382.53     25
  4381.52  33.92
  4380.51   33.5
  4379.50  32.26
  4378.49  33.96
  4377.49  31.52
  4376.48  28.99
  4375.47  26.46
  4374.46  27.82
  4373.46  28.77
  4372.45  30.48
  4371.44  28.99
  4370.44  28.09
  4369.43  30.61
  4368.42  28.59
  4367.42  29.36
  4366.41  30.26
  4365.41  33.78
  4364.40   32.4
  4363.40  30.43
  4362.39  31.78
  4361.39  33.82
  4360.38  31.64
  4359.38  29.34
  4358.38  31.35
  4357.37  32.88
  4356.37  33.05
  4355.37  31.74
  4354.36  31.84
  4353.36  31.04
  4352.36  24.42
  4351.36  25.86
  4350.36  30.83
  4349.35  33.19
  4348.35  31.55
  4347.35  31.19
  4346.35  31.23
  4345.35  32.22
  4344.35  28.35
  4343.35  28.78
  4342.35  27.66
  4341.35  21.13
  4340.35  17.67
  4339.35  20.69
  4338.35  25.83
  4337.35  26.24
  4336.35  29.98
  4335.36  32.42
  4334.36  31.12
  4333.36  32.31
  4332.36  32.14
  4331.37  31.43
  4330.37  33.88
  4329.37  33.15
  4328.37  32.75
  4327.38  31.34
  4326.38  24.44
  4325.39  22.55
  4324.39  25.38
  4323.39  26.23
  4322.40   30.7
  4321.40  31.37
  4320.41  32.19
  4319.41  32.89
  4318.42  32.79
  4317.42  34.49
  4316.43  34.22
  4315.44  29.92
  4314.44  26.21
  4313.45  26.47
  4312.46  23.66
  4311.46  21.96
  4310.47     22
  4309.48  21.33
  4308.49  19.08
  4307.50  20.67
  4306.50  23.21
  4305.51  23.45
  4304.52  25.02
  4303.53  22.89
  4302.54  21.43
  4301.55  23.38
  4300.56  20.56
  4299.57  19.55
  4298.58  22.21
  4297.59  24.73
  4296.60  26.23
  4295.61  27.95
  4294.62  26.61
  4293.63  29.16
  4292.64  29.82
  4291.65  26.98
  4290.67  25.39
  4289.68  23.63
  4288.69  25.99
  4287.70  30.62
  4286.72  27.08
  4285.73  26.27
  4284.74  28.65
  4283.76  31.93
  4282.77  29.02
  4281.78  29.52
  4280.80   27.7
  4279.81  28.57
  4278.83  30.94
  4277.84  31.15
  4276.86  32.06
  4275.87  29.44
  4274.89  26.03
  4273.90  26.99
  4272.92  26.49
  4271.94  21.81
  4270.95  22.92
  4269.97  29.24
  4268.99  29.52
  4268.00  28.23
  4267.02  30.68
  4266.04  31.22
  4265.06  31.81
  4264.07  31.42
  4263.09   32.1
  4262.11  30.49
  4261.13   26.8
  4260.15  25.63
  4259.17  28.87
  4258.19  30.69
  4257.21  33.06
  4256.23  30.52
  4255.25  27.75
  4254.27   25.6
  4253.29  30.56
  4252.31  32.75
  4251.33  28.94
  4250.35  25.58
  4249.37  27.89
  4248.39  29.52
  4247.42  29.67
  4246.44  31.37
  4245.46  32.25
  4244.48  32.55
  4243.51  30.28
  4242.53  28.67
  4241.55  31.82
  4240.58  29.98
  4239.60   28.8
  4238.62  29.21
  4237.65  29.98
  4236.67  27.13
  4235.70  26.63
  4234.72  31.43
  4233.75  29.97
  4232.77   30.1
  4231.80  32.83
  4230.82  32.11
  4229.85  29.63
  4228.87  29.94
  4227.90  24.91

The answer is -2.8 A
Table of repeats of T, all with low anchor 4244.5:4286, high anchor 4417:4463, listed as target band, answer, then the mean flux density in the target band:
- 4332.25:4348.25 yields 1.2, 28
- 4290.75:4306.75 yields 2.7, 24.6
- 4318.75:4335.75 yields -0.2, 30.4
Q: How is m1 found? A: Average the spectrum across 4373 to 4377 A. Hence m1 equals 28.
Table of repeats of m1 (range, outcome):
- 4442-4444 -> 29.7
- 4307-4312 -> 21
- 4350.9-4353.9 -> 27.3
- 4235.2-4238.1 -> 27.9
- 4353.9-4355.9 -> 31.7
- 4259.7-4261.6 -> 26.2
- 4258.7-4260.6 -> 27.3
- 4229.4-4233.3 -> 31.2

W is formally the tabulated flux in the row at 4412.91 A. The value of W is 32.83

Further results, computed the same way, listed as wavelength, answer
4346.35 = 31.23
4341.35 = 21.13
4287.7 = 30.62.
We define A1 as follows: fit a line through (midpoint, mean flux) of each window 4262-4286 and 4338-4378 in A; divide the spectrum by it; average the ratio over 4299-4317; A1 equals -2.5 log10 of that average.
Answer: 0.23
